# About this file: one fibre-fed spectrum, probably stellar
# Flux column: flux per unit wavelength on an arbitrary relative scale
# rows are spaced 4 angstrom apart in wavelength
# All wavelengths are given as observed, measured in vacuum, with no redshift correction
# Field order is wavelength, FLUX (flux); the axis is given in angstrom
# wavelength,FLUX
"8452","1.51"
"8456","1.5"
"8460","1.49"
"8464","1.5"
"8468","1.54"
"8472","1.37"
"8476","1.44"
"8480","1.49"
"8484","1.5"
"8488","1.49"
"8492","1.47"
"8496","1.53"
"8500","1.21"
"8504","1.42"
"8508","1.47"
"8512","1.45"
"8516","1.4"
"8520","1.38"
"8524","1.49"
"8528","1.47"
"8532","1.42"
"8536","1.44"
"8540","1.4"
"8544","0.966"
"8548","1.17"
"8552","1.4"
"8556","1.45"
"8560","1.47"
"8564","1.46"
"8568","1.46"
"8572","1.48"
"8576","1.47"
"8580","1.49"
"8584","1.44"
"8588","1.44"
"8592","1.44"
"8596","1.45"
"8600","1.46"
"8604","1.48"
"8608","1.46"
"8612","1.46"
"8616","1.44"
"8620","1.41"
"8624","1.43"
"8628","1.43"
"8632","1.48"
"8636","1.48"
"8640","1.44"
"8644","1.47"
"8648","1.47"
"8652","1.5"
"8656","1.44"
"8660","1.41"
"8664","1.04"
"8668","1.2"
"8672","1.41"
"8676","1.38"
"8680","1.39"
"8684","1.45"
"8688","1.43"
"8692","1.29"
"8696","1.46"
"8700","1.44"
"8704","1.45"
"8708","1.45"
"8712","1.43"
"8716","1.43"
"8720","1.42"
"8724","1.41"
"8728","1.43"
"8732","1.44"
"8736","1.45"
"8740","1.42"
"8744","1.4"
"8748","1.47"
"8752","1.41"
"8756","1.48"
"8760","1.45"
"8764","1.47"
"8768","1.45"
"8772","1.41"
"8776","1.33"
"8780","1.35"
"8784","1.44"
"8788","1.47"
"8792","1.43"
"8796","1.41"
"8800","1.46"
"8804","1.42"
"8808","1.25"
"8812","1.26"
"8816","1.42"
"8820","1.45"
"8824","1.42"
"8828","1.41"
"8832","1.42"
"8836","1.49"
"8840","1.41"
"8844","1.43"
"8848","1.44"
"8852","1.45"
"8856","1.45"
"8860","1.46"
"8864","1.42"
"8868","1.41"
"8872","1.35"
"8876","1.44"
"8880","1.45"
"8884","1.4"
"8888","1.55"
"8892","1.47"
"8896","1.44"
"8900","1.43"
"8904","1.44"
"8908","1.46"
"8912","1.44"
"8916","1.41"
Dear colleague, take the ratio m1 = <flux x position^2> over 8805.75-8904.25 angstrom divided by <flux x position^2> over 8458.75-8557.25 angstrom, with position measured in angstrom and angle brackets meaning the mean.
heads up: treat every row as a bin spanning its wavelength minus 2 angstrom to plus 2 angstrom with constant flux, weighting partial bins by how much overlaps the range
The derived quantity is 1.1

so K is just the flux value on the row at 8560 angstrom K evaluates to 1.47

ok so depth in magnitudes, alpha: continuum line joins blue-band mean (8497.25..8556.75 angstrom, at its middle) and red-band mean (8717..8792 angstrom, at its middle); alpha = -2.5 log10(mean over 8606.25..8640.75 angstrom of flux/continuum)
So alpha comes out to -0.04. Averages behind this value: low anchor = 1.37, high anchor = 1.43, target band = 1.45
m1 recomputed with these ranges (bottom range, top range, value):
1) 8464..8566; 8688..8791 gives 1.06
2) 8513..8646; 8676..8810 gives 1.03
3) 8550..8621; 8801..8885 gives 1.03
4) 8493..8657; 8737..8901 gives 1.06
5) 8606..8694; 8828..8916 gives 1.08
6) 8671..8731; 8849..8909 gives 1.06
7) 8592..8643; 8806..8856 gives 1.02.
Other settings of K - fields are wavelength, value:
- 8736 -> 1.45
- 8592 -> 1.44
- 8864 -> 1.42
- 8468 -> 1.54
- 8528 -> 1.47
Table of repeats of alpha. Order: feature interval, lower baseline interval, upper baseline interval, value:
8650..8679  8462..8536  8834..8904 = 0.080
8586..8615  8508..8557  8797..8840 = -0.058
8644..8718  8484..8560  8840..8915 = 0.016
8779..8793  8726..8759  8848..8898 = 0.009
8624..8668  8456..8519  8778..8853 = 0.020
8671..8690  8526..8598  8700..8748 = 0.010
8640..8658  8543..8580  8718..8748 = -0.045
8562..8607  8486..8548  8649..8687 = -0.062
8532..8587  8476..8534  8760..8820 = 0.031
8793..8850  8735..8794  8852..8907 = 0.021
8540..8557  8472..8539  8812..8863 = 0.150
